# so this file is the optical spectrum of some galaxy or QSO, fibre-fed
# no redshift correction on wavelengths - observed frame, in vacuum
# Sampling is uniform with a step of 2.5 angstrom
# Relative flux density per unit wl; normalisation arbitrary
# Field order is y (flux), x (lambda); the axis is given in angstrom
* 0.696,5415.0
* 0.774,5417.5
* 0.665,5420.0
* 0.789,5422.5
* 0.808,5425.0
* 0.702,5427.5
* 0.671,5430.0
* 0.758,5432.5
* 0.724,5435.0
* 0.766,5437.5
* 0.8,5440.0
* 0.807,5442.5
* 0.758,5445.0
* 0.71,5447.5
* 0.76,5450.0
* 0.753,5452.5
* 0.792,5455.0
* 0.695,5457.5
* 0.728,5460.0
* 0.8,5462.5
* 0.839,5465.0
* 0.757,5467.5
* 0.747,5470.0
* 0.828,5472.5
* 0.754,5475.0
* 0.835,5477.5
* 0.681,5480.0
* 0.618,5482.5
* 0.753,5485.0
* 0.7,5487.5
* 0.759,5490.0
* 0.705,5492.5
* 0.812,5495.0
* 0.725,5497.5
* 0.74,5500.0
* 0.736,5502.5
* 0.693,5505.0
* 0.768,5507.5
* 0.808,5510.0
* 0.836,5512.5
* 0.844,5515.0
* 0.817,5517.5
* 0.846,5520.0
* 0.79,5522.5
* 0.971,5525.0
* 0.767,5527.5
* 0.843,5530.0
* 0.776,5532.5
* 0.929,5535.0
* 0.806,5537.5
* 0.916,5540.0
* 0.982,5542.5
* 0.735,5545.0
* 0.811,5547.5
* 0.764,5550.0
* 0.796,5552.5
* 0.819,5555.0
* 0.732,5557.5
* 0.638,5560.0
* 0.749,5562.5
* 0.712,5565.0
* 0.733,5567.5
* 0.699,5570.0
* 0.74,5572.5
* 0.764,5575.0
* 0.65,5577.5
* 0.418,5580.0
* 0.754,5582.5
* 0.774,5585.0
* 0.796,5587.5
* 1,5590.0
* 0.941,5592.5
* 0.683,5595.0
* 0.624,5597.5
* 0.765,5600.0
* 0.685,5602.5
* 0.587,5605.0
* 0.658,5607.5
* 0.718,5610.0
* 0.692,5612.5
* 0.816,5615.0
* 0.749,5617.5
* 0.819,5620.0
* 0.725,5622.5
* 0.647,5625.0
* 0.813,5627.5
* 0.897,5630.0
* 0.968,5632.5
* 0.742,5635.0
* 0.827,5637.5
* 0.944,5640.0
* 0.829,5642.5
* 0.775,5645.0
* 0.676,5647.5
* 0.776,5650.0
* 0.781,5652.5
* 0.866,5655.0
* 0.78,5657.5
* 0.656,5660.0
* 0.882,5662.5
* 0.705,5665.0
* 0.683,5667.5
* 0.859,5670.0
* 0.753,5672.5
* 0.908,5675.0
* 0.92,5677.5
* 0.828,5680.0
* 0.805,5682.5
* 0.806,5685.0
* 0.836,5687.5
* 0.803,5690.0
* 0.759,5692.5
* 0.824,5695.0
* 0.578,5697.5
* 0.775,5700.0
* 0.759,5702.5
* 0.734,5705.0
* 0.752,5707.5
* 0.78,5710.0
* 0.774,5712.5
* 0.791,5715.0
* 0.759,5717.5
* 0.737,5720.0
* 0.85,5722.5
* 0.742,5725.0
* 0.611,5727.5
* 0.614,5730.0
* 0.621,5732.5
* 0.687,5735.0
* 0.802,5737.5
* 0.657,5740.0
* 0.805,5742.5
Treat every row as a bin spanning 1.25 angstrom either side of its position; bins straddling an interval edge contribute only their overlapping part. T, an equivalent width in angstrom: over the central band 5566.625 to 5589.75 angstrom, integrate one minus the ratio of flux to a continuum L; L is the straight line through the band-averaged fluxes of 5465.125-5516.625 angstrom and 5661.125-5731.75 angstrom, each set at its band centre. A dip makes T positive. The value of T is 1.4 angstrom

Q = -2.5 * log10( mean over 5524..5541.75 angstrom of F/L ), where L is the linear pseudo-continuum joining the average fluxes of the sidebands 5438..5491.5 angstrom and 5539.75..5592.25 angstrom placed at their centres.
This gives -0.135 mag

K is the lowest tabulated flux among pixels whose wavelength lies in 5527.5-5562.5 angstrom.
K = 0.638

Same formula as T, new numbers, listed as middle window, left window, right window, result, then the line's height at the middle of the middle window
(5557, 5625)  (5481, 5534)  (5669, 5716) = 5.1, 0.783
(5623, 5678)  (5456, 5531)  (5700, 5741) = -4.2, 0.744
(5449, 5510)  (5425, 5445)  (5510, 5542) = 3.6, 0.798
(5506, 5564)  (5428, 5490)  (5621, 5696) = -3.3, 0.771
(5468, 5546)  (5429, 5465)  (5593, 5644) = -3.4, 0.758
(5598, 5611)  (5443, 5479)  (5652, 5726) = 1.7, 0.778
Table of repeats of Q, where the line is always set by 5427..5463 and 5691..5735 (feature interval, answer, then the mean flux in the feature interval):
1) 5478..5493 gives 0.05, 0.709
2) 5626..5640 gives -0.16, 0.854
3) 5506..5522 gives -0.10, 0.816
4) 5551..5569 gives 0.00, 0.74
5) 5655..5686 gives -0.09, 0.801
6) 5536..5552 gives -0.13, 0.835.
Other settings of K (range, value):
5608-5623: 0.692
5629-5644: 0.742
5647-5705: 0.578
